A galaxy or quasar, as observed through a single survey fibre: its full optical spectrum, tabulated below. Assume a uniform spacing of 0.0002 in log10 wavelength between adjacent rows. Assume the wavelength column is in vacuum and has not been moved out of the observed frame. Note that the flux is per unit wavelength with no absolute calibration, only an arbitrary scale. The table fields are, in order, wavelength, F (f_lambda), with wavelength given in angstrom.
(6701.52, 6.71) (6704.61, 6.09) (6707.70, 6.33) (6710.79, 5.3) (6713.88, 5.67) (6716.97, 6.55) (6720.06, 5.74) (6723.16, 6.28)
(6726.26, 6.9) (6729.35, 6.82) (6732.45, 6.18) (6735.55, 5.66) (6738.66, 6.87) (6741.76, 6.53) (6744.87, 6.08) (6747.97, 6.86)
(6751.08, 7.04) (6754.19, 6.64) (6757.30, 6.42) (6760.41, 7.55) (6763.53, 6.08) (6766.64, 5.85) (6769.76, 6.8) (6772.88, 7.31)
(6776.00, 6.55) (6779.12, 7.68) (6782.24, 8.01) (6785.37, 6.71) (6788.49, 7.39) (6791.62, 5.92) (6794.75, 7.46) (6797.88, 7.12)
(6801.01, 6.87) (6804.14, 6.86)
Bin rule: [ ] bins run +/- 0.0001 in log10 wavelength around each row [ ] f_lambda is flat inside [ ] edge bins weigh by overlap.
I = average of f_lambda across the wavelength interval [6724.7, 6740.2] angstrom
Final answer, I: 6.48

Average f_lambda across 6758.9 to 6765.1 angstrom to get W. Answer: 6.81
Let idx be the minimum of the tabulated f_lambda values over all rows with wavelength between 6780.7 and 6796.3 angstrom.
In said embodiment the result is 5.92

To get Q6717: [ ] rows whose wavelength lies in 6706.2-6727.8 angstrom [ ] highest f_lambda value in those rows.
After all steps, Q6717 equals 6.9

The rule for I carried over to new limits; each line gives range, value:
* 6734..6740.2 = 6.26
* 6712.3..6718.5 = 6.11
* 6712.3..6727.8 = 6.23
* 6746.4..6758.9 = 6.75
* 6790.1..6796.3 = 6.69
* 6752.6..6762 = 6.87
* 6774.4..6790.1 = 7.26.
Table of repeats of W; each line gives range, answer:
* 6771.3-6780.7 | 7.18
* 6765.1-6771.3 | 6.32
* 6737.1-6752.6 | 6.67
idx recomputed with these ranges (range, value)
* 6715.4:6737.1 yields 5.66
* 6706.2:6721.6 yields 5.3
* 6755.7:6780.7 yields 5.85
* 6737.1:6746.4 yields 6.08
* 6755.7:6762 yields 6.42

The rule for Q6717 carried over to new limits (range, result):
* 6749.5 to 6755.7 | 7.04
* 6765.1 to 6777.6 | 7.31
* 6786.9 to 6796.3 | 7.46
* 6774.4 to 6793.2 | 8.01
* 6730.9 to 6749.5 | 6.87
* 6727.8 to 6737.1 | 6.82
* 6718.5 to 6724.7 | 6.28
